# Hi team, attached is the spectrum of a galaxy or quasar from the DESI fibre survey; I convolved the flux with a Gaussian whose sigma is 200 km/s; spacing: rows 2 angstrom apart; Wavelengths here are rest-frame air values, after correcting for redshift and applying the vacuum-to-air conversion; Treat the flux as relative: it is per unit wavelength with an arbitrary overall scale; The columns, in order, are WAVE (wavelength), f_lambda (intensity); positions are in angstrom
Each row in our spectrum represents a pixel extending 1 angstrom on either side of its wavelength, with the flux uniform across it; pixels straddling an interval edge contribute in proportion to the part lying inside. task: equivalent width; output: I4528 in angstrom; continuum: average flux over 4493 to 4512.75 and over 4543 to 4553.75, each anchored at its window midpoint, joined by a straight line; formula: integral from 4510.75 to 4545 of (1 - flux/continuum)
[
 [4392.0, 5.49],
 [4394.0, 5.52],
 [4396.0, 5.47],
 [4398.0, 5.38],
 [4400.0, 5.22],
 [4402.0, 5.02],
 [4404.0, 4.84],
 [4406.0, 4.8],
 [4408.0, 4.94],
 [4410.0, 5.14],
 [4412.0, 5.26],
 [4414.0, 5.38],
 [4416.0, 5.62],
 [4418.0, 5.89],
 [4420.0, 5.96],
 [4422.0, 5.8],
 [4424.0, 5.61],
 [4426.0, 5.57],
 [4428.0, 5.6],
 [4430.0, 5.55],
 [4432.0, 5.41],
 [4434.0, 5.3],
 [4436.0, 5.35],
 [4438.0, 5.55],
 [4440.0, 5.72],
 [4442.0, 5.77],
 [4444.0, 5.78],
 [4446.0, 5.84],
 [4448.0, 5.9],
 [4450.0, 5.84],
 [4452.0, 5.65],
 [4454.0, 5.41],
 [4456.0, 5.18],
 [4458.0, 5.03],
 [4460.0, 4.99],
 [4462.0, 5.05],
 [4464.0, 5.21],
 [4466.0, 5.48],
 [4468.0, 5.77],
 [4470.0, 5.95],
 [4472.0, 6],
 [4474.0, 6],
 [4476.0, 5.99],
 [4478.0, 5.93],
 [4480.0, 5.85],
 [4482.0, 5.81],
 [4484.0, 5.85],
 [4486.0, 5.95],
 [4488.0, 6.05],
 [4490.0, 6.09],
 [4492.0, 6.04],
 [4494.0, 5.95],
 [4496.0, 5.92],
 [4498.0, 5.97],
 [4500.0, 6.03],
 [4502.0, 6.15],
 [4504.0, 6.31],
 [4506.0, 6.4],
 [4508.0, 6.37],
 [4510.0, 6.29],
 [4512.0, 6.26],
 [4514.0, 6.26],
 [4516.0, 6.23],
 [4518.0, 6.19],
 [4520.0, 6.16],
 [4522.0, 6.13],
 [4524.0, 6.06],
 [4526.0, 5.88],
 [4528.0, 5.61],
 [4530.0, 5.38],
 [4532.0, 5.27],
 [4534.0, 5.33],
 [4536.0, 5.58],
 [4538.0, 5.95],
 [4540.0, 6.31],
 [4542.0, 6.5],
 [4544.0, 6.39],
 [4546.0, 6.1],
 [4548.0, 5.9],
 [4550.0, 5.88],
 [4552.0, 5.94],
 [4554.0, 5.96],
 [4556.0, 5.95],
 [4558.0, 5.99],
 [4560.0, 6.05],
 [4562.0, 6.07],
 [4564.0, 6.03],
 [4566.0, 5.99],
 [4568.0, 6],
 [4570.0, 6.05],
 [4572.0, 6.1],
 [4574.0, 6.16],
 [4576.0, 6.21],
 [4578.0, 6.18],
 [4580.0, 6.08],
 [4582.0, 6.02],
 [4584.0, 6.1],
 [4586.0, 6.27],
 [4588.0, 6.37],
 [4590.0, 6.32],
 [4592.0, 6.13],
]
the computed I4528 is 0.7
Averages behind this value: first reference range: 6.16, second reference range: 6.04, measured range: 5.97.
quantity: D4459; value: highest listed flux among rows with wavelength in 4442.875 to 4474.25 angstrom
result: 6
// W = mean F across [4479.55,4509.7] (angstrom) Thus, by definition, 6.06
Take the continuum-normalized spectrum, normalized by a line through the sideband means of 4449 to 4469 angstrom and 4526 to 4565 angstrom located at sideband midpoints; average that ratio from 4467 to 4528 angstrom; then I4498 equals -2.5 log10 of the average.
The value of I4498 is -0.08 mag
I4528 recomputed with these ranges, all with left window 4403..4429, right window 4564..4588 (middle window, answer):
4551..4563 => 0.1 angstrom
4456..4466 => 0.9 angstrom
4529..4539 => 0.7 angstrom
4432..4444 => -0.1 angstrom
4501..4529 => -1.5 angstrom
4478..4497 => -0.7 angstrom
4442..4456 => -0.4 angstrom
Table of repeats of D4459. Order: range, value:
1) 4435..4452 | 5.9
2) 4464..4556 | 6.5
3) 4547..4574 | 6.16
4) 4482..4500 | 6.09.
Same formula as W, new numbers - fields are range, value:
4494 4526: 6.17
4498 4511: 6.24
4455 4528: 5.91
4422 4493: 5.66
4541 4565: 6.06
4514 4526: 6.14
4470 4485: 5.92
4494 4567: 6.02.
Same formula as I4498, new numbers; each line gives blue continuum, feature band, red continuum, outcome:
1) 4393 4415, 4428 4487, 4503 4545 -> -0.01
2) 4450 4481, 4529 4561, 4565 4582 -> 0.01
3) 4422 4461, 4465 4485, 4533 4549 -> -0.03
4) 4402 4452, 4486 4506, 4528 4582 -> -0.06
